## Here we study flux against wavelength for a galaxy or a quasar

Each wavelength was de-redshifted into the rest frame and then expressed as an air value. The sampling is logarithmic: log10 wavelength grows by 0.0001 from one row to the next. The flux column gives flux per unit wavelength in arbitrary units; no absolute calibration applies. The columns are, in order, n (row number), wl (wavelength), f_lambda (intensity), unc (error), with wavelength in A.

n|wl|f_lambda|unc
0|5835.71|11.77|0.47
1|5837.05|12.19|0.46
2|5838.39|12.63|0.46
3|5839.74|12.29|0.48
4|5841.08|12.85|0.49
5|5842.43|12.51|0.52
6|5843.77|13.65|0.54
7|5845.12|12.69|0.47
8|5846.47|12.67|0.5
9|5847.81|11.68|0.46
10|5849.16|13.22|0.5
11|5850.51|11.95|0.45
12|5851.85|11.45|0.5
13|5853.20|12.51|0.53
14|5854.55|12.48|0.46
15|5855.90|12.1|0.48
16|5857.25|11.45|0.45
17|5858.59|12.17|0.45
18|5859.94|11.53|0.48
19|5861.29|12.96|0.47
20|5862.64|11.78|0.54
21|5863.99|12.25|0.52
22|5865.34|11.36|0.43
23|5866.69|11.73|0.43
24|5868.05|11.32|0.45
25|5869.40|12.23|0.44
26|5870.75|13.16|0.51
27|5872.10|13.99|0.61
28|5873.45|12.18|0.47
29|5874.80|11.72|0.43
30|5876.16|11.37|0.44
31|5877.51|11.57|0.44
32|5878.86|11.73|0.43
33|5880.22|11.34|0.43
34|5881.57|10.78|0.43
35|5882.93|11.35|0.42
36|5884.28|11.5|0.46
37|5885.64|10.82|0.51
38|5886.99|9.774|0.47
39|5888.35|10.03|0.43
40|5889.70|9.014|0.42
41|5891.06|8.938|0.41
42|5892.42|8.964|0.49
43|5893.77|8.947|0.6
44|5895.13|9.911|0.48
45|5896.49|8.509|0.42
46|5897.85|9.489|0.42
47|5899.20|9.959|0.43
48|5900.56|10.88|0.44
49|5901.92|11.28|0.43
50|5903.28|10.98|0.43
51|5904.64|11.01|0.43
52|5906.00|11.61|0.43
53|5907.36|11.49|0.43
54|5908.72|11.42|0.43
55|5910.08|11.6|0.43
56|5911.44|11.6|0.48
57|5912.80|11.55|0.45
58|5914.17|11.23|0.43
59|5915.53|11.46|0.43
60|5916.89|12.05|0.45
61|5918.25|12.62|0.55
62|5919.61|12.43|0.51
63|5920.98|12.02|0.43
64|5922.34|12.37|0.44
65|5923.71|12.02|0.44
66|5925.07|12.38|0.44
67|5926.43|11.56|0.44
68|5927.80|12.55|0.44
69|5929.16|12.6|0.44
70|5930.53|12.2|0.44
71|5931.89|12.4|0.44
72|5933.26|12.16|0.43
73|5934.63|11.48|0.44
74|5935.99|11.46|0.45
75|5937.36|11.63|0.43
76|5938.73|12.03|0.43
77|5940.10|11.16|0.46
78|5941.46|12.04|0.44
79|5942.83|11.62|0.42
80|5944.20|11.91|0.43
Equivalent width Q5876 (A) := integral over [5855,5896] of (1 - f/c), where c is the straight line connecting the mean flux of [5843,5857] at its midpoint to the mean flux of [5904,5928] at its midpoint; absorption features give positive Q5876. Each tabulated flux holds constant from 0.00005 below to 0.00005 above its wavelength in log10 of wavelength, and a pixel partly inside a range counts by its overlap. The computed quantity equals 3.1 A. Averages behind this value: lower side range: 12.4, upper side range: 11.8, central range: 11.3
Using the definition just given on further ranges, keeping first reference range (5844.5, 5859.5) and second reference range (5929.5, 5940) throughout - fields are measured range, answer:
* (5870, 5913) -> 4.2 A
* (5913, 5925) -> -0.1 A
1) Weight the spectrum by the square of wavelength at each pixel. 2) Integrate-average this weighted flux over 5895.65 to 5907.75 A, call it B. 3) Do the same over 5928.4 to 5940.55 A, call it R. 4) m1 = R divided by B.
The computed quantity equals 1.1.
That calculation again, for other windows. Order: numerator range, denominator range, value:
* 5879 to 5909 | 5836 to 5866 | 0.86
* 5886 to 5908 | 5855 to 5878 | 0.84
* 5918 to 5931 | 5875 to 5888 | 1.12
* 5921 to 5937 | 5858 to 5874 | 1.01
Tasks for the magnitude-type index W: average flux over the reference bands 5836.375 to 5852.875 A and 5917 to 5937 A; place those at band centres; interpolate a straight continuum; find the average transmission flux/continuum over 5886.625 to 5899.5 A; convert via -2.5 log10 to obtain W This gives 0.30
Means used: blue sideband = 12.5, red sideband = 12.1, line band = 9.33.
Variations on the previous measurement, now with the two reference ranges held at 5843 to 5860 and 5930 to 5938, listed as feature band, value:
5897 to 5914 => 0.092 mag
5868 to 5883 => 0.022 mag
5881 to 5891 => 0.171 mag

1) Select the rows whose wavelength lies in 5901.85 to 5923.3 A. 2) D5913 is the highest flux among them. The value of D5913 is 12.62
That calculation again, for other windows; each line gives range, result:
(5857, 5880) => 13.99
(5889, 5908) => 11.61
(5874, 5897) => 11.73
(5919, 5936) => 12.6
